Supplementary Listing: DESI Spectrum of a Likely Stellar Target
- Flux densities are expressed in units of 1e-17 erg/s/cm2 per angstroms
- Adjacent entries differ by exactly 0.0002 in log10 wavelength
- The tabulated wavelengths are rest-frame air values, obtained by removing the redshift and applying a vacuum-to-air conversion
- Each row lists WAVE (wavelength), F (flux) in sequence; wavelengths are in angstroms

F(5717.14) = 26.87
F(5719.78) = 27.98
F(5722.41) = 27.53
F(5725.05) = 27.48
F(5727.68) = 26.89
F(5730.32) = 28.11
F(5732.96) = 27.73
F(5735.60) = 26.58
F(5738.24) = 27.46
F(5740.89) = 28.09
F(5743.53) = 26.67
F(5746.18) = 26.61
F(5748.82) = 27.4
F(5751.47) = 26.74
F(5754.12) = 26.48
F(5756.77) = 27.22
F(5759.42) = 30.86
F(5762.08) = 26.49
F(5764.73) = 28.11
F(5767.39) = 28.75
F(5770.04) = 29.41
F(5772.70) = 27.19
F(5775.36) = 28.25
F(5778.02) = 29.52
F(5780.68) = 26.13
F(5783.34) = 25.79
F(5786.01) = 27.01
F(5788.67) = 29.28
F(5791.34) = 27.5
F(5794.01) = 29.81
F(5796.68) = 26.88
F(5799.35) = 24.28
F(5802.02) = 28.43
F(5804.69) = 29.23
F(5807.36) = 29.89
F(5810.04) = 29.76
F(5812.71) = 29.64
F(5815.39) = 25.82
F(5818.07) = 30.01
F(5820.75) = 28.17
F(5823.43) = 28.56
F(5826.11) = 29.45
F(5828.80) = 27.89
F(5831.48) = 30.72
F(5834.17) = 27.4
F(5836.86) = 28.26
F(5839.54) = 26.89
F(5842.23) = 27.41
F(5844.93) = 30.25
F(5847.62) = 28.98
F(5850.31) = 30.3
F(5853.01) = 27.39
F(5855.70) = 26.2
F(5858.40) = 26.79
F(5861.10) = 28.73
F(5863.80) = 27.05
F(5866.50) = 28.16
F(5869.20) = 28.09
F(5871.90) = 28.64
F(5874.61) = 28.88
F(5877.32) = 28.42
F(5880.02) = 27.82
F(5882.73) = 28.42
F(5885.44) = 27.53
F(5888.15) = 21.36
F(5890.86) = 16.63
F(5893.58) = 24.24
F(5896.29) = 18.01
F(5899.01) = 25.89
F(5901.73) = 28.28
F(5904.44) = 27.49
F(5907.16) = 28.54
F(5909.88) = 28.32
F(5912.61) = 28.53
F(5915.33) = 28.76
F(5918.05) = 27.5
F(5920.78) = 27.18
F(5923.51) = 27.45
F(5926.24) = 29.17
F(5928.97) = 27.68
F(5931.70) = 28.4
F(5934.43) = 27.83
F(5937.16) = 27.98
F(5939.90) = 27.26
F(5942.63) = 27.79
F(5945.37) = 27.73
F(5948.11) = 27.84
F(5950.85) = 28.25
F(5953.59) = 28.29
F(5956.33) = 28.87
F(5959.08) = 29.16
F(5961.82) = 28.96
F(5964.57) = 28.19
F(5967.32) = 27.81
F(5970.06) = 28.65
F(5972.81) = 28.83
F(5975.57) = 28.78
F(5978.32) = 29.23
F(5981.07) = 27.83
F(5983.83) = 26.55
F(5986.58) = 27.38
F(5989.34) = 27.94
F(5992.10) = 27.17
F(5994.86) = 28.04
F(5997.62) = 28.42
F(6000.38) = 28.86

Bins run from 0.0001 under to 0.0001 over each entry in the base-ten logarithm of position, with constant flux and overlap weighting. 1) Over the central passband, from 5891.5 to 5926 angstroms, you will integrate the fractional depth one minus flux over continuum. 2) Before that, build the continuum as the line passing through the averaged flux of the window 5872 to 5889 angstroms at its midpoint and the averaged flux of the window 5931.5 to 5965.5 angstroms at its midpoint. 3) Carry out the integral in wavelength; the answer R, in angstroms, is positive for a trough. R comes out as 1.43 angstroms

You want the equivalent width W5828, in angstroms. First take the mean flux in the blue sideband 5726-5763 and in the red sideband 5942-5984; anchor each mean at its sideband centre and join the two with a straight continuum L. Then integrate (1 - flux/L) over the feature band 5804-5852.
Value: -1.8 angstroms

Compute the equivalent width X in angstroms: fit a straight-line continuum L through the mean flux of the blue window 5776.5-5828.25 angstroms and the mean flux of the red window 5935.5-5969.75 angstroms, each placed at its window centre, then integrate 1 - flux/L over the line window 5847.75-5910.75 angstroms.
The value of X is 3.5 angstroms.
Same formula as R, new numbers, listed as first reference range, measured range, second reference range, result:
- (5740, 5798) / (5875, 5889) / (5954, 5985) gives 0.54 angstroms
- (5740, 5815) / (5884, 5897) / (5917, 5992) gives 2.89 angstroms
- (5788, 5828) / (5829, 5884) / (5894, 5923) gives -1.19 angstroms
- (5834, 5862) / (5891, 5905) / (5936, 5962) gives 2.09 angstroms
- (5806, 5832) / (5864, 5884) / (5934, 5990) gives 0.26 angstroms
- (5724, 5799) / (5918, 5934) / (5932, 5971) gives 0.11 angstroms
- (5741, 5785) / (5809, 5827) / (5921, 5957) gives -0.65 angstroms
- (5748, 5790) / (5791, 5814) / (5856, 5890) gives -0.65 angstroms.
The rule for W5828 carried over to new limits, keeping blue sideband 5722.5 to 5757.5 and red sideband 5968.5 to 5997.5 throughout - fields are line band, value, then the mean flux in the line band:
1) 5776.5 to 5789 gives 0.0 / 27.4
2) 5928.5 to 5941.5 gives 0.0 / 27.9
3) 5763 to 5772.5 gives -0.4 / 28.5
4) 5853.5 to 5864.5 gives 0.2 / 27.2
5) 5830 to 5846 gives -0.5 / 28.4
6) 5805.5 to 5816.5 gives -0.6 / 28.9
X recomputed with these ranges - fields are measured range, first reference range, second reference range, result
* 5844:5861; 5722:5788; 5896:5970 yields -0.4 angstroms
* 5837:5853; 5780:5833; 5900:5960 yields -0.2 angstroms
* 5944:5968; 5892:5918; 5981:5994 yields -1.2 angstroms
